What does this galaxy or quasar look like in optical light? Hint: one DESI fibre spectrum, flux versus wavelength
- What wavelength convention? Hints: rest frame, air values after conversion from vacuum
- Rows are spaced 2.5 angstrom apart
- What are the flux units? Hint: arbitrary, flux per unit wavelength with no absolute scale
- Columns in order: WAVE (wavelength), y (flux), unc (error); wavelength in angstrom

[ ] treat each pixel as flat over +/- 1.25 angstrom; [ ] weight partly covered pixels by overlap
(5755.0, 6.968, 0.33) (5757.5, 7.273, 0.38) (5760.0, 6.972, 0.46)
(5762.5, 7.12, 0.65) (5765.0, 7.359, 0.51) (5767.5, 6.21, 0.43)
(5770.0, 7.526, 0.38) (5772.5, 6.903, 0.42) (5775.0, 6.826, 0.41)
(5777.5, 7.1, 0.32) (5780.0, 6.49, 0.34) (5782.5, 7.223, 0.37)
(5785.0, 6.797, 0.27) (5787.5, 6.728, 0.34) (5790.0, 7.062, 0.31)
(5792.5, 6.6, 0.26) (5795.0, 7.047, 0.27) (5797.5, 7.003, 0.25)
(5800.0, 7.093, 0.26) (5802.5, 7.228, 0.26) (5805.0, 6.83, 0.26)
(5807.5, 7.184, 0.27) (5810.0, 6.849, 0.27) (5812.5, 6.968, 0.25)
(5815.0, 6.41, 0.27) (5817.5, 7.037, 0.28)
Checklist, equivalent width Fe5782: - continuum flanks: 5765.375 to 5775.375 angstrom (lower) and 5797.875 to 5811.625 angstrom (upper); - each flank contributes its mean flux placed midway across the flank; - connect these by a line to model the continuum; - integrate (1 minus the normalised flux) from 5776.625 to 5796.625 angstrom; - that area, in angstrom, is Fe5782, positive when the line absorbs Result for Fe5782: 0.3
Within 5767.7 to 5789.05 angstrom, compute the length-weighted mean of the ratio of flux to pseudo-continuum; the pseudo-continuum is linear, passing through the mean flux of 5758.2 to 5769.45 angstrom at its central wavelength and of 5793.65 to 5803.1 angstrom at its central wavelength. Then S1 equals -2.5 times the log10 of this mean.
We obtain 0.02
